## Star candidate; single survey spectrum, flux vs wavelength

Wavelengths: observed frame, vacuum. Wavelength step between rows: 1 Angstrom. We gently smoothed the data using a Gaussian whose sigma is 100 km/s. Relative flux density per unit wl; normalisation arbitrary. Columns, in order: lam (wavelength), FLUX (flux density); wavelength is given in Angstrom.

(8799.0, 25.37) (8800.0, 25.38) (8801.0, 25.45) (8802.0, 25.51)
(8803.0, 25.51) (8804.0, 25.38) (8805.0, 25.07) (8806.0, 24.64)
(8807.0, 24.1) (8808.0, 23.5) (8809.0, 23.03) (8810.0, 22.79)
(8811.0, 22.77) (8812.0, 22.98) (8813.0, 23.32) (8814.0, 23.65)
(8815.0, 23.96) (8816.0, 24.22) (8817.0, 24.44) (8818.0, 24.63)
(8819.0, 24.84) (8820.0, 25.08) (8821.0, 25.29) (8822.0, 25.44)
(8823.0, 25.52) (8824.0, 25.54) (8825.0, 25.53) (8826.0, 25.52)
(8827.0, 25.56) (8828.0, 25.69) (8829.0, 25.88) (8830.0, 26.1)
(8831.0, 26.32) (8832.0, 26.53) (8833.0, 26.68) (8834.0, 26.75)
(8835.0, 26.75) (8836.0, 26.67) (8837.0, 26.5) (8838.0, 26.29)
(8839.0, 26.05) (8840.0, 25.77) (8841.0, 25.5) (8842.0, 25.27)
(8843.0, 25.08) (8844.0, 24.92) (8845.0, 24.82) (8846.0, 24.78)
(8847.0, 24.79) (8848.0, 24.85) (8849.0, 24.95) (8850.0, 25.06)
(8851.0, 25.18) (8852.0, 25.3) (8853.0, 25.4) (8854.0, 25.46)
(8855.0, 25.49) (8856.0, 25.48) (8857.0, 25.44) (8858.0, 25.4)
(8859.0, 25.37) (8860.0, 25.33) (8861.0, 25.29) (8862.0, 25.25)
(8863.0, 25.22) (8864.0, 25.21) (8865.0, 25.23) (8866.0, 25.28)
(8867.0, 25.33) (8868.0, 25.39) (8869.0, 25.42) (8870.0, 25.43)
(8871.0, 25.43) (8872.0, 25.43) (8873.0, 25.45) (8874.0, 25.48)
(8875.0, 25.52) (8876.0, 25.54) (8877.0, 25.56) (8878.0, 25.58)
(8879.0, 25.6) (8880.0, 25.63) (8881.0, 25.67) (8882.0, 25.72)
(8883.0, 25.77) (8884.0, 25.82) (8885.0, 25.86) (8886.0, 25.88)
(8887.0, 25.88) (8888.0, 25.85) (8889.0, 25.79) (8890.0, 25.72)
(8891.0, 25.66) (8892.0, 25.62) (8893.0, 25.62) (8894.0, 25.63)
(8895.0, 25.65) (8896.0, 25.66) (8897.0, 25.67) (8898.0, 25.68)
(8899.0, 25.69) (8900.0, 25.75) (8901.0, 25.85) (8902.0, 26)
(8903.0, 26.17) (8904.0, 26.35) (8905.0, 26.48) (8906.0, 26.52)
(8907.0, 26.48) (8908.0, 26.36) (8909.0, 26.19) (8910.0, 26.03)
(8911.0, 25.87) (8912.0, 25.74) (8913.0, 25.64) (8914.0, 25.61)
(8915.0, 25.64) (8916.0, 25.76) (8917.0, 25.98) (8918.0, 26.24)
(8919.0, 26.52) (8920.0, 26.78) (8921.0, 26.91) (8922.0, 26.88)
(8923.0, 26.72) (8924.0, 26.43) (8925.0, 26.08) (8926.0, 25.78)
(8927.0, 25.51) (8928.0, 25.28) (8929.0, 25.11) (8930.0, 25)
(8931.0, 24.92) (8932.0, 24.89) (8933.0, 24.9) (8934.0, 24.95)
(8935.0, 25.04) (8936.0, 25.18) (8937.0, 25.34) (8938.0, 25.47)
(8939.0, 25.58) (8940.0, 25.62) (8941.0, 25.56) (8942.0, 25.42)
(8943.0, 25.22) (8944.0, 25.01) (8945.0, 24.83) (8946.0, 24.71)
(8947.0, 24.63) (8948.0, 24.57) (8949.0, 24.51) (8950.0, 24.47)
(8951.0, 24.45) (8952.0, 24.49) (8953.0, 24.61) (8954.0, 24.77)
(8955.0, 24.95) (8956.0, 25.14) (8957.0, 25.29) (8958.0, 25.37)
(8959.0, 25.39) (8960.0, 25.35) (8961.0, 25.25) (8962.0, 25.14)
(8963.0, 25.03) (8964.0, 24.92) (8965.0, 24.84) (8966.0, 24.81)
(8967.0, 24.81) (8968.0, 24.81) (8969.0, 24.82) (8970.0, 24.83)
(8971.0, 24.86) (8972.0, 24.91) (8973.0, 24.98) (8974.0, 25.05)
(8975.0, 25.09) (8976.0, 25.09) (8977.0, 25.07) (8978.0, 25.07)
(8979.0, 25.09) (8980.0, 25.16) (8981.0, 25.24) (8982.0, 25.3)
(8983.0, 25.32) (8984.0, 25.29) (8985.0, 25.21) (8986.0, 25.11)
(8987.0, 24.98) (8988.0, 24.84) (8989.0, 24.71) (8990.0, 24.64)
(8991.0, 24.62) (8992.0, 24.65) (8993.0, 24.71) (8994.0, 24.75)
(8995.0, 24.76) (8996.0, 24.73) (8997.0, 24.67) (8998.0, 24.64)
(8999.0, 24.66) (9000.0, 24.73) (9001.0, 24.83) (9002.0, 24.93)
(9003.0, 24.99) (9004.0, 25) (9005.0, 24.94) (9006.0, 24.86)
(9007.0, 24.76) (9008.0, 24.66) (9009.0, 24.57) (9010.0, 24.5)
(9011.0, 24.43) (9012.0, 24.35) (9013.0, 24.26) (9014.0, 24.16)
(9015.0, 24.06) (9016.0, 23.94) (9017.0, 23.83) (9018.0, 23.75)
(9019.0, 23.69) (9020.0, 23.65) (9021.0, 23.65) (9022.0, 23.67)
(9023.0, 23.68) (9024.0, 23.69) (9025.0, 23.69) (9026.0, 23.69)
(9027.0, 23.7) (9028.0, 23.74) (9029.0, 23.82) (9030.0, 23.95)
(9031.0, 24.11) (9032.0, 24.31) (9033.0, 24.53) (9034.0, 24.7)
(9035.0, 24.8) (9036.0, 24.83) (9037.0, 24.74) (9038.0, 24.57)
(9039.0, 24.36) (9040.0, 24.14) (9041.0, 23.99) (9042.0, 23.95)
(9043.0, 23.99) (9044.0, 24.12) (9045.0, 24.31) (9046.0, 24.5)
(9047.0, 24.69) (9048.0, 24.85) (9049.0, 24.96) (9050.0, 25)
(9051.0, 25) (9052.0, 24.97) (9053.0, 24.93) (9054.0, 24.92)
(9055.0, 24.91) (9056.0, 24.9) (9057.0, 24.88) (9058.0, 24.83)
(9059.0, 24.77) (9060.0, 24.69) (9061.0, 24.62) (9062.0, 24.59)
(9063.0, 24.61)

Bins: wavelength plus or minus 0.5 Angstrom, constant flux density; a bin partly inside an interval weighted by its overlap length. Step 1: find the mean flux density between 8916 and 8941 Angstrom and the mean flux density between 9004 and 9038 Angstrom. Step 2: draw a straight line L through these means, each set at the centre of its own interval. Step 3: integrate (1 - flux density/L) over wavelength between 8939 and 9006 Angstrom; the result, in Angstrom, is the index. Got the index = 0.1 Angstrom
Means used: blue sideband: 25.7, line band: 24.9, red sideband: 24.2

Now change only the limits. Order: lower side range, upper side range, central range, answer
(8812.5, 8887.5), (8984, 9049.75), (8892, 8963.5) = -1.7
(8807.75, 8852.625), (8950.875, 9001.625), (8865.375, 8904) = -0.9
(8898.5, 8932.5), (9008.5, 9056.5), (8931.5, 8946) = 0.2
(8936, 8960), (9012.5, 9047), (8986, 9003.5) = -0.2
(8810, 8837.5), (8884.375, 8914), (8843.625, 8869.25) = 0.3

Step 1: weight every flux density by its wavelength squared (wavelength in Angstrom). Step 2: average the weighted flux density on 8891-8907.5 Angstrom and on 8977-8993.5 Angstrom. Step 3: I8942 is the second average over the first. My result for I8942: 1.0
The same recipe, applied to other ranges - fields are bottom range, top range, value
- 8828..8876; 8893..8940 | 1.03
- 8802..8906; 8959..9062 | 1.01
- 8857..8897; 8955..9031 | 0.99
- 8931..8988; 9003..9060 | 0.99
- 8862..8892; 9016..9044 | 0.97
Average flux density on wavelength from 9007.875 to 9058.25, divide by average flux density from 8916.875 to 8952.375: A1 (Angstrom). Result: 1.0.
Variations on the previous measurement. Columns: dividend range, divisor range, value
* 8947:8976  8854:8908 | 0.97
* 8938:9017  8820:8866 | 0.97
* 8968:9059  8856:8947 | 0.96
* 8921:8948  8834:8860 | 1.00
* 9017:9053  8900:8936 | 0.94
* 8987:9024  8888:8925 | 0.94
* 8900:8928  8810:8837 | 1.04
